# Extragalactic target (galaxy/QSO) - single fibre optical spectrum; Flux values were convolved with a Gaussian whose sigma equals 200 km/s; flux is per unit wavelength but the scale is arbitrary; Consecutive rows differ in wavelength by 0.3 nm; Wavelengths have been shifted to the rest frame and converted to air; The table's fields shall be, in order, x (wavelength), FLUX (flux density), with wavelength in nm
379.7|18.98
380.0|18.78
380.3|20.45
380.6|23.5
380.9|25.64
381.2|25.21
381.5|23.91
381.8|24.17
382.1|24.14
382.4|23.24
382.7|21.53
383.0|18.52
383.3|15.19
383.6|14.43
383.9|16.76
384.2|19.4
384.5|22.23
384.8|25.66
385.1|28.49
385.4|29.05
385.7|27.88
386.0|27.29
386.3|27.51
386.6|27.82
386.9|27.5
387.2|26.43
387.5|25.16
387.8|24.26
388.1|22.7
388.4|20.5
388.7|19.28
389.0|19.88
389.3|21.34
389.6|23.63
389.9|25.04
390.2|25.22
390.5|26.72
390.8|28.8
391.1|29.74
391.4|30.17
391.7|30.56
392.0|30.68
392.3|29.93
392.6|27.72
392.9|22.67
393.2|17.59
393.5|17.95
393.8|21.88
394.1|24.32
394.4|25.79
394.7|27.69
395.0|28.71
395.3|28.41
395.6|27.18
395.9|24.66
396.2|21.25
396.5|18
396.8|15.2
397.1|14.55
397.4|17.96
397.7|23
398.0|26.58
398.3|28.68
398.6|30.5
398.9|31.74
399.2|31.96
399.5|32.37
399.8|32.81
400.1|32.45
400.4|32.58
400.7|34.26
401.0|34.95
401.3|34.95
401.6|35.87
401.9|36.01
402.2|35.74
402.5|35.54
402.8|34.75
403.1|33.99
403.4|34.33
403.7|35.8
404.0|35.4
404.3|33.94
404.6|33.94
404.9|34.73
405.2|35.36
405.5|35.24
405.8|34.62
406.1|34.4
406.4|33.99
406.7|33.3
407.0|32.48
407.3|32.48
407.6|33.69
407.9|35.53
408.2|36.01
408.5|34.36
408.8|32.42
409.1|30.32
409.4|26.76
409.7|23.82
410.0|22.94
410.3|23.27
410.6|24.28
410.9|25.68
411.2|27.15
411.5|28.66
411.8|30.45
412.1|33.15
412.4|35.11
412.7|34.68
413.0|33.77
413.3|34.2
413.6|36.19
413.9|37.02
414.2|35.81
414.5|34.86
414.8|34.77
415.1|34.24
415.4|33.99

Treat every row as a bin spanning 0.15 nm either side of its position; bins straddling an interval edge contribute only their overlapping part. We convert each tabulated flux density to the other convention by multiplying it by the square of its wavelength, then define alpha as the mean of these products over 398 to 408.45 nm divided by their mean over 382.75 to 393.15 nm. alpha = 1.49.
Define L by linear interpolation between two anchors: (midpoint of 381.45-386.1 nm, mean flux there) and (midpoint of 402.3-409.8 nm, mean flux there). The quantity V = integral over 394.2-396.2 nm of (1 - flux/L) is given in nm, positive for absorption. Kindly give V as 0.11 nm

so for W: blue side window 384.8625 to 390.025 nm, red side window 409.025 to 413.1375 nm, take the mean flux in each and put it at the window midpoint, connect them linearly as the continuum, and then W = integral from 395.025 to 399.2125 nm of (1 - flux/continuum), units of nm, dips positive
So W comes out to 0.36 nm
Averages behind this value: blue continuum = 24.9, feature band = 24.1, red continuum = 28.5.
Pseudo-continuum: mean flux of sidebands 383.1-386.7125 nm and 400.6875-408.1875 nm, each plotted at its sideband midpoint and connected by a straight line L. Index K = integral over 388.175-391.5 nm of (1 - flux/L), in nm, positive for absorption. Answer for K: 0.23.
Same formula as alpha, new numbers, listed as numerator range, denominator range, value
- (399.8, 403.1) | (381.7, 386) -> 1.69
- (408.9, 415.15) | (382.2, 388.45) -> 1.50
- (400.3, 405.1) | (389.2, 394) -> 1.44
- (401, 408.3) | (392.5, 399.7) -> 1.48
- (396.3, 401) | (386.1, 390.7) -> 1.18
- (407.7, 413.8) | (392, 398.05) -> 1.42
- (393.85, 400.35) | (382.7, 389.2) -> 1.19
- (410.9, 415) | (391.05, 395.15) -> 1.41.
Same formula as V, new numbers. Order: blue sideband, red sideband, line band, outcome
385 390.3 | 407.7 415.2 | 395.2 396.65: 0.18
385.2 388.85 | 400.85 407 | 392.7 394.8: 0.48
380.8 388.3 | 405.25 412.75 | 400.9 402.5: -0.37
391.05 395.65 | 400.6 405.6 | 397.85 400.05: 0.04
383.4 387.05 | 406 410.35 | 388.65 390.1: 0.20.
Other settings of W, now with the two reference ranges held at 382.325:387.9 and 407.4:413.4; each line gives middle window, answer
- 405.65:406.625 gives -0.17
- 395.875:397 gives 0.32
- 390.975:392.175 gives -0.24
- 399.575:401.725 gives -0.48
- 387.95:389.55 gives 0.24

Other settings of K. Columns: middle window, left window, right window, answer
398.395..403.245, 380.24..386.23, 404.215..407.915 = -0.336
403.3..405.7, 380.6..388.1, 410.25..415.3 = -0.415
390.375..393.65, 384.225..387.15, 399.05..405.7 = 0.329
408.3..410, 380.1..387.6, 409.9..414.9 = 0.072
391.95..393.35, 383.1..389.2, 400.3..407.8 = 0.101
